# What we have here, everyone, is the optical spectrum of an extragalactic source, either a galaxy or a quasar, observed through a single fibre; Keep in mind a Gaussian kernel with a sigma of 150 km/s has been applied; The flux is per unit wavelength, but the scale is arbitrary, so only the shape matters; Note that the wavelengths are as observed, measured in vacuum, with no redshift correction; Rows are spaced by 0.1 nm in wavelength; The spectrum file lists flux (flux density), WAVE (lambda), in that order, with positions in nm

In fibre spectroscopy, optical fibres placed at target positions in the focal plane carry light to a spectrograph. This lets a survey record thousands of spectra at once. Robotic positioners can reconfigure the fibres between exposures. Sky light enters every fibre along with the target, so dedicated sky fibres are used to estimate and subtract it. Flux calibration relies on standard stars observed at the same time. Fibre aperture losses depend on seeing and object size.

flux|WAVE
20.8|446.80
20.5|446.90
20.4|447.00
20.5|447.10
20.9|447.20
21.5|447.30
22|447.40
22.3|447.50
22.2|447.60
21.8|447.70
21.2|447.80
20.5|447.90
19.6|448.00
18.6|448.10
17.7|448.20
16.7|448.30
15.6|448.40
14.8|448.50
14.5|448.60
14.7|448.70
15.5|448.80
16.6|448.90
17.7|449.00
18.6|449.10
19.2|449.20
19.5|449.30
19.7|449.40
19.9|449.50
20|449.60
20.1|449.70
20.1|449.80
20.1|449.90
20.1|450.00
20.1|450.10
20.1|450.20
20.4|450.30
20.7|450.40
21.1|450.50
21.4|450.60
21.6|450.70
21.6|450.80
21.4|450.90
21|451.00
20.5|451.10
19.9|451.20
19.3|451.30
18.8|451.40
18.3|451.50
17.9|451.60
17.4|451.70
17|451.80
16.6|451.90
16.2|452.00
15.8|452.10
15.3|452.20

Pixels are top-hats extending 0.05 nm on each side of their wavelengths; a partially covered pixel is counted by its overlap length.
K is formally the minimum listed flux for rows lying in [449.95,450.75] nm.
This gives 20.1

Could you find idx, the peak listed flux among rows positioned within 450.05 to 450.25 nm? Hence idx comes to 20.1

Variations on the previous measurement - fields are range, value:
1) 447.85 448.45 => 20.5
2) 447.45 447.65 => 22.3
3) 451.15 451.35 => 19.9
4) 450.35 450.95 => 21.6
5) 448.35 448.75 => 15.6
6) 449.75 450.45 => 20.7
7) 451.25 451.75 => 19.3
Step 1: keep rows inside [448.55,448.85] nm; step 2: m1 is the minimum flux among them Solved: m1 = 14.5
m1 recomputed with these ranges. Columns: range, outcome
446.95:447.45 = 20.4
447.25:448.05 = 19.6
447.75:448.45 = 15.6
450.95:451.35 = 19.3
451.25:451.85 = 17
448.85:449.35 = 16.6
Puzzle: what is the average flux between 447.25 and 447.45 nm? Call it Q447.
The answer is 21.8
